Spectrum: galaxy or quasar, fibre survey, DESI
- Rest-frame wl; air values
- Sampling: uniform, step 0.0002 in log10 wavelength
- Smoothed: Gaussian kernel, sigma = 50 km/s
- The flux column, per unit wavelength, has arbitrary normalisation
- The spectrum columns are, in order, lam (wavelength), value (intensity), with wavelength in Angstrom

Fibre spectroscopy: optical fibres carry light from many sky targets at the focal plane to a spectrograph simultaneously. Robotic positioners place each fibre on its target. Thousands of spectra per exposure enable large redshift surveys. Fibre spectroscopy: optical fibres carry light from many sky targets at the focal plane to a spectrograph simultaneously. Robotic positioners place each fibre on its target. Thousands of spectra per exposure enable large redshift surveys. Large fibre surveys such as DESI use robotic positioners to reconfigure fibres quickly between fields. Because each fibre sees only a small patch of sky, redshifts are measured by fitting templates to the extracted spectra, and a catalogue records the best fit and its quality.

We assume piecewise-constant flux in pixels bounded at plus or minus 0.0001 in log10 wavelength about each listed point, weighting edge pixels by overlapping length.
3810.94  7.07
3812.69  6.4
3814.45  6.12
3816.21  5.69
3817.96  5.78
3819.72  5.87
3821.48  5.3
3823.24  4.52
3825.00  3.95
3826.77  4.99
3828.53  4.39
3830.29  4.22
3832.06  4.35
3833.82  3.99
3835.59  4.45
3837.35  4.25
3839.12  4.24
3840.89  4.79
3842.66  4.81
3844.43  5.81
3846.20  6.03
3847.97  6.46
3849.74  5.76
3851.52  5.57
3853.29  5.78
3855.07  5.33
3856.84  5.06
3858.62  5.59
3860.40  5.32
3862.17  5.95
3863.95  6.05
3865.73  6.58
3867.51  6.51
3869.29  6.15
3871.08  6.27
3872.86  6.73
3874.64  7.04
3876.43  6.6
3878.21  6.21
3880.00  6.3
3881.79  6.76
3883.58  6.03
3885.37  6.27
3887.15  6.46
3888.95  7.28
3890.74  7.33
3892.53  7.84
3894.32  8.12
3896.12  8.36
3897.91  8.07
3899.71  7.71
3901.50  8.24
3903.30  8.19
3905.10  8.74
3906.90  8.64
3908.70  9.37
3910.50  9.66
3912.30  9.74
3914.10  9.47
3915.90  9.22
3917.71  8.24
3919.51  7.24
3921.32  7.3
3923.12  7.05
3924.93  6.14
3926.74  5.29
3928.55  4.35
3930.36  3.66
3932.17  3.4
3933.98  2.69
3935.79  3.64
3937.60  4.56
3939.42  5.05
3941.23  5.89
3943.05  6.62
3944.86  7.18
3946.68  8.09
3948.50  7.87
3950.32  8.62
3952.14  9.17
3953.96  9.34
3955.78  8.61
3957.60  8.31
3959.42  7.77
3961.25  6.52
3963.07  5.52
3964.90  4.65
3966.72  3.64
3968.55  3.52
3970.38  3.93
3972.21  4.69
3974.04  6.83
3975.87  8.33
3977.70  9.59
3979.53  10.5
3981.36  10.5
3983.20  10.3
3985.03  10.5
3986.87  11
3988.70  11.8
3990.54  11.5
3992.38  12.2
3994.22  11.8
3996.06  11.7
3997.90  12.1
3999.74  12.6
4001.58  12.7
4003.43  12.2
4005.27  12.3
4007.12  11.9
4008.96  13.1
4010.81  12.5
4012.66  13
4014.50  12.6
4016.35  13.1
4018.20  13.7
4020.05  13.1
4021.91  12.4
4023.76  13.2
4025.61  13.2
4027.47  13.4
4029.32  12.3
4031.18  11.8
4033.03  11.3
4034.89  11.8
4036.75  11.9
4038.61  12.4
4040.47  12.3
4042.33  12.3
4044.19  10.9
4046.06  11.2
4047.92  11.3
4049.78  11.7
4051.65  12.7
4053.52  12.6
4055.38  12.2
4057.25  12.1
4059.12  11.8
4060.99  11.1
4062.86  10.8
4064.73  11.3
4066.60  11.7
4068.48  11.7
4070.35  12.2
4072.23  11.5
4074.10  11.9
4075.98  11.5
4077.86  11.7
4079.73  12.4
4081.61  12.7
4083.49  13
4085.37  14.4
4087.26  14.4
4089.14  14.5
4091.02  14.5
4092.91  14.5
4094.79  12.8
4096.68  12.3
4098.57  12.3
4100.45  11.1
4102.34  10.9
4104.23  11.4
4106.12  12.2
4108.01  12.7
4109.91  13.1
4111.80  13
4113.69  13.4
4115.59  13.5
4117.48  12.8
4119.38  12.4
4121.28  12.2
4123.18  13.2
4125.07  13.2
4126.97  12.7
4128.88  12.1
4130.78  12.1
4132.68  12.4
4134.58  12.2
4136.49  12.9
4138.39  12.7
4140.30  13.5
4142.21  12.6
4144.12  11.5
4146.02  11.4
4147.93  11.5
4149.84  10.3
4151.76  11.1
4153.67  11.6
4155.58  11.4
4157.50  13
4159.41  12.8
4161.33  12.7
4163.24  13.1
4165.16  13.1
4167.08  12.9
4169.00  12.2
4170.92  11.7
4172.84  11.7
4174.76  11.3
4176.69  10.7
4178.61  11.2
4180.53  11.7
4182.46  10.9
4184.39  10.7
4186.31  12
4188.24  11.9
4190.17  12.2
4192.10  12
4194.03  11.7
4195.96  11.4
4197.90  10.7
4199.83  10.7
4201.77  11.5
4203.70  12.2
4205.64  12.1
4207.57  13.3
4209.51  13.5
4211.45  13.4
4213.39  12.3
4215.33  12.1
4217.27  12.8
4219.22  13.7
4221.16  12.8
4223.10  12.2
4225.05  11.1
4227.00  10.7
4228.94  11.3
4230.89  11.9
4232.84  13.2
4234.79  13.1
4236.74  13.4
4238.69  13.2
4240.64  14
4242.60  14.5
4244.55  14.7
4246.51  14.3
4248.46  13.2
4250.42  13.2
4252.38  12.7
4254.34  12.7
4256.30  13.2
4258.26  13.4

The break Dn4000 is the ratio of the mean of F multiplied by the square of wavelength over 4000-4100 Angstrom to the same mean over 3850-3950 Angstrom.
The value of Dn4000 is 1.99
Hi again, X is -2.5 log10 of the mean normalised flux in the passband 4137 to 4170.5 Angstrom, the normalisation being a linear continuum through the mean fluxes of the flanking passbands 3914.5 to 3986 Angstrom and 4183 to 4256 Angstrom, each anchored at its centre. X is -0.10 mag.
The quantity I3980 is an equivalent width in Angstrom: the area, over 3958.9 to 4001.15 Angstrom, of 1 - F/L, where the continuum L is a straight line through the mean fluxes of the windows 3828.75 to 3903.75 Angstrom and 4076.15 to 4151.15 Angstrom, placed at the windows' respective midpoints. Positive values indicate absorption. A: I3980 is 1.7 Angstrom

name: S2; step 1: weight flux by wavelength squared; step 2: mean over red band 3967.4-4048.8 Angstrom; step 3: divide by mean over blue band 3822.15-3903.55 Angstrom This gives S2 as 2.01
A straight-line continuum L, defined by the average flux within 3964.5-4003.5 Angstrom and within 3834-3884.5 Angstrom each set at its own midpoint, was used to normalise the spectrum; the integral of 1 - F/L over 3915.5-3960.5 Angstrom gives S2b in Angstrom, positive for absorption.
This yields 8.3 Angstrom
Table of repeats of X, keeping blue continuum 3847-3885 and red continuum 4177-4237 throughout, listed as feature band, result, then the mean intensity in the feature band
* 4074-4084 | -0.24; 12.2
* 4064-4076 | -0.21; 11.7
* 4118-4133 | -0.18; 12.5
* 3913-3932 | 0.06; 6.69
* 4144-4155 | -0.02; 11.2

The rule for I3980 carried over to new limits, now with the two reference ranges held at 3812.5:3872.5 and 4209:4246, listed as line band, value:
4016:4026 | -4.85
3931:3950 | 4.50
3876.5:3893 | -1.32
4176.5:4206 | 1.60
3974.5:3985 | -2.27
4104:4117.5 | -2.88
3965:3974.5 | 4.14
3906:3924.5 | -4.82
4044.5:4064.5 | -4.69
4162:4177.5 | -0.52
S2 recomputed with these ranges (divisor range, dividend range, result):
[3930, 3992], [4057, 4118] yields 1.83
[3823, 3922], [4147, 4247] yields 2.19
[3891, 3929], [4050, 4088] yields 1.65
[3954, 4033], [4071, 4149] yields 1.28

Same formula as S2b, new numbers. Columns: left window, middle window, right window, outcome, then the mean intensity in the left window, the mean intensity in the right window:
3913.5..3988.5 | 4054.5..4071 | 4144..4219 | -4.0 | 6.99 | 11.9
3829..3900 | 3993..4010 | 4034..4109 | -3.6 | 6.04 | 12.2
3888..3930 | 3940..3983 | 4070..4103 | 9.4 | 7.84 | 12.7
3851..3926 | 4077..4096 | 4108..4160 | -3.5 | 7.16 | 12.4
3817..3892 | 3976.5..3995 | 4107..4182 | -4.8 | 5.66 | 12.3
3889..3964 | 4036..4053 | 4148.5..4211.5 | -4.5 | 7.24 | 11.9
